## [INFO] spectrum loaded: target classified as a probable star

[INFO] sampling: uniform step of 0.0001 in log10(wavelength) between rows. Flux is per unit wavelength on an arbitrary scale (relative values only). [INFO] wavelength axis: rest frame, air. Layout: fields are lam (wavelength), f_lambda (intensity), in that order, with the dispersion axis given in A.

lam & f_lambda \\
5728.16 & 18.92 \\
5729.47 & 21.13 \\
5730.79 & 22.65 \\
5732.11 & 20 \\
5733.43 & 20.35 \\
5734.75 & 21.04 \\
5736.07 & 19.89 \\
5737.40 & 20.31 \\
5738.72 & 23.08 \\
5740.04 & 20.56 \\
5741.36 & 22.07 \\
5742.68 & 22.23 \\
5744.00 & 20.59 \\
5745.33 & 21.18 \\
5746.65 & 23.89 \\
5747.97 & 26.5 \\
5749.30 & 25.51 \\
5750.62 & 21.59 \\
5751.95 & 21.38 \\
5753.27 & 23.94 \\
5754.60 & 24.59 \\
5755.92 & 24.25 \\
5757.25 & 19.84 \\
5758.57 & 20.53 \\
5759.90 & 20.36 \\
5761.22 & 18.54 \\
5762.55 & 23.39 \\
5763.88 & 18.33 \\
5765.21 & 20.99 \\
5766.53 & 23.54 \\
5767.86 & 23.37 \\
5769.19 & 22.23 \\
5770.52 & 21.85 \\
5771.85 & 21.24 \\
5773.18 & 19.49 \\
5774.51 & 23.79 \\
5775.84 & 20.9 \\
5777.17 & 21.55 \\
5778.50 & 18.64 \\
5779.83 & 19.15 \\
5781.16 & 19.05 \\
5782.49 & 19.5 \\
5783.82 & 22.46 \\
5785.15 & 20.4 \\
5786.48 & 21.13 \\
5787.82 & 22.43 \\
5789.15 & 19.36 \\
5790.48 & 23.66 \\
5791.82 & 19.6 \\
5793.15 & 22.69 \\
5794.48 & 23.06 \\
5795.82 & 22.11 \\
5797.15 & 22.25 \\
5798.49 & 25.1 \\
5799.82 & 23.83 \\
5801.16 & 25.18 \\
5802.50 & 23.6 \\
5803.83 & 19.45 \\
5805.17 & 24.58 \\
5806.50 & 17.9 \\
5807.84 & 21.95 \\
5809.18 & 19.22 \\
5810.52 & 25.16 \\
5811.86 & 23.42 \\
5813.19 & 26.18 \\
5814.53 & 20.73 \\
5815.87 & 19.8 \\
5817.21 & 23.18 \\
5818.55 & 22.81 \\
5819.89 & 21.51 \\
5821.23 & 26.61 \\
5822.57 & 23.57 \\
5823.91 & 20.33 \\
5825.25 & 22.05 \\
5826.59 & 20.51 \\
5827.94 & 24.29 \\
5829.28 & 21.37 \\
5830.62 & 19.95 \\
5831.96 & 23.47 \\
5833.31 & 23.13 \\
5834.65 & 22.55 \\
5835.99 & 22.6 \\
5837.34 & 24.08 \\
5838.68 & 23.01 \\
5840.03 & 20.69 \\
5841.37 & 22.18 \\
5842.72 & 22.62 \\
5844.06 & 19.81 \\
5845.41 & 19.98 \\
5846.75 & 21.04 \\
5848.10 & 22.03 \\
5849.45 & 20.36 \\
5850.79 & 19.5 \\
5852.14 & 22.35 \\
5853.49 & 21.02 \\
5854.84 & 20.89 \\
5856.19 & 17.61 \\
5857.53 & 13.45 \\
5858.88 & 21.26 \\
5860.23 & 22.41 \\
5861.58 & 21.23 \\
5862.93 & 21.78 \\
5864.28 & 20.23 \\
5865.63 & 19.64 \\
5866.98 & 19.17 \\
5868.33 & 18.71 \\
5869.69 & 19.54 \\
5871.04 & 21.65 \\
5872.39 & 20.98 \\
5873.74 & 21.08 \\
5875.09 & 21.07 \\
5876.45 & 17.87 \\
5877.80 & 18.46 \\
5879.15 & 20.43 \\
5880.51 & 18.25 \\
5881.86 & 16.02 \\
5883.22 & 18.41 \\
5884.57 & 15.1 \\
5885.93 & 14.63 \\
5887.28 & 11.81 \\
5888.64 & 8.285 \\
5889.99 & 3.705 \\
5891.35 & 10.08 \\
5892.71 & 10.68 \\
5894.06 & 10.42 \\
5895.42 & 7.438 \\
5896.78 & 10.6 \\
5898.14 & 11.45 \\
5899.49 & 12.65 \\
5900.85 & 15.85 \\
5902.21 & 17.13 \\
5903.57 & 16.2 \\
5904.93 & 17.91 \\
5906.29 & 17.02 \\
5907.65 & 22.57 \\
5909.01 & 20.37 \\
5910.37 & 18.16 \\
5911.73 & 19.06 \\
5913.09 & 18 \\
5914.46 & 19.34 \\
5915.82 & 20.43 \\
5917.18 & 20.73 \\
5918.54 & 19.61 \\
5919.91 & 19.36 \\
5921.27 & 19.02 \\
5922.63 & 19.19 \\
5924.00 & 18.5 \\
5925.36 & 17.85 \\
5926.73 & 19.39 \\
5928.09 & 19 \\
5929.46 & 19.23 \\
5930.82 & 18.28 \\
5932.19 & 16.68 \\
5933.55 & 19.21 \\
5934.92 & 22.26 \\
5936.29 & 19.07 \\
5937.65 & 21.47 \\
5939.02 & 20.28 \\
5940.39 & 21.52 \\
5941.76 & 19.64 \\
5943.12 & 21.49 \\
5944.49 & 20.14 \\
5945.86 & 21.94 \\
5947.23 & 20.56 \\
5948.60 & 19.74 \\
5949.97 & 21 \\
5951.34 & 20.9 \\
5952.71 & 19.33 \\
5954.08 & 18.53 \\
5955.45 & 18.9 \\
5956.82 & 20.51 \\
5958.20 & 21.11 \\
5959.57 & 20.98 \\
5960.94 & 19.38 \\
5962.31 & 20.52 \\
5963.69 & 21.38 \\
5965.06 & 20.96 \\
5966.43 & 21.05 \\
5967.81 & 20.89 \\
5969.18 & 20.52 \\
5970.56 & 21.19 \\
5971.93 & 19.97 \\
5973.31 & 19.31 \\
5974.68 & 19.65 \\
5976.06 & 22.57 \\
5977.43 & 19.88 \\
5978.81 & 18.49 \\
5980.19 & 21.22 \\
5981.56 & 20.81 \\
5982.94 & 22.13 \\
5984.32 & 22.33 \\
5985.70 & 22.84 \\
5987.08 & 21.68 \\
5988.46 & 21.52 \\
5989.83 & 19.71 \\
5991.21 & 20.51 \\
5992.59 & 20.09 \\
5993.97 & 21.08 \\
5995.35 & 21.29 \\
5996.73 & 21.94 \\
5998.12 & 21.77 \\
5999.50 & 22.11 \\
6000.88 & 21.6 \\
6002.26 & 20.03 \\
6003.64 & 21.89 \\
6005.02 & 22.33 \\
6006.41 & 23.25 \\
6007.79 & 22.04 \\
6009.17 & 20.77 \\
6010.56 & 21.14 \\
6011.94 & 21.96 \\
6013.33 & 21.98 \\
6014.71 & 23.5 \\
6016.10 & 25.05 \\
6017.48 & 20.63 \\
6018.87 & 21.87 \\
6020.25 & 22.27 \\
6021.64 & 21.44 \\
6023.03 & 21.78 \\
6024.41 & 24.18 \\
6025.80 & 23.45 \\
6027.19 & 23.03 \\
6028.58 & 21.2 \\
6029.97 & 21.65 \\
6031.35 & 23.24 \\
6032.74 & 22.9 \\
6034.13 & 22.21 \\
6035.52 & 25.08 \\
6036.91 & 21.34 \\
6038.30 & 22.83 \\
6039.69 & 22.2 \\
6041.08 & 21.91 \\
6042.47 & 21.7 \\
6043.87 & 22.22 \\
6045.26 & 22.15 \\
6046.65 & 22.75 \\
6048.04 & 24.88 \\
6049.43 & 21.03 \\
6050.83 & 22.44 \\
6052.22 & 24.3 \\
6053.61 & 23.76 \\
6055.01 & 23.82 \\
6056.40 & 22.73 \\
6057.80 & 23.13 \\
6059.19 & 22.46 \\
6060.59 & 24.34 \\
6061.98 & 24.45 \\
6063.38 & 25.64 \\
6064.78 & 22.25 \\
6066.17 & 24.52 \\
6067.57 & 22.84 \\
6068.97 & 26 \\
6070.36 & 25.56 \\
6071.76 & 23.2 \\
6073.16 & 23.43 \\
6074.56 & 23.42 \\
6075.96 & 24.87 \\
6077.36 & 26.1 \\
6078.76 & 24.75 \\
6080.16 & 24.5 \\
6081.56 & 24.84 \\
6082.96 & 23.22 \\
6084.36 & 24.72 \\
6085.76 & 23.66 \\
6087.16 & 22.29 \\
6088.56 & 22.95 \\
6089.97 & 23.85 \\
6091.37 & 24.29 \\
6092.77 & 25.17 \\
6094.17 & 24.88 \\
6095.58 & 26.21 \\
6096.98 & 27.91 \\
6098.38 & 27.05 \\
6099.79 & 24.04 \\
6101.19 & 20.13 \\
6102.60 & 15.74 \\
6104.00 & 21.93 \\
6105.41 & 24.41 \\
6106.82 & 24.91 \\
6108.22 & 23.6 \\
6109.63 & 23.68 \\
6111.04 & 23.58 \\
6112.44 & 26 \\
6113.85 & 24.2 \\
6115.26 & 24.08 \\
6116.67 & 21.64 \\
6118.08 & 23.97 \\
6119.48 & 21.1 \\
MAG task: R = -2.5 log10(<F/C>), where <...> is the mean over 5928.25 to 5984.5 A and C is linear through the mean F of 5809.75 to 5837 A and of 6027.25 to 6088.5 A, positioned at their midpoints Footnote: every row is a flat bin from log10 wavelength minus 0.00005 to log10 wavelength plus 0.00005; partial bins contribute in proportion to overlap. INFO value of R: 0.138 mag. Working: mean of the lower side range 22.7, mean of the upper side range 23.4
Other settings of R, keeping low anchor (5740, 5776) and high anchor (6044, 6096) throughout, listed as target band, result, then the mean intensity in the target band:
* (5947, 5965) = 0.15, 20.2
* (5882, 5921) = 0.44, 15.3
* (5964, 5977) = 0.13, 20.7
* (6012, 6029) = 0.05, 22.5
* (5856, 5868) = 0.15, 19.7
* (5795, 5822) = -0.02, 22.7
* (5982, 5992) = 0.09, 21.5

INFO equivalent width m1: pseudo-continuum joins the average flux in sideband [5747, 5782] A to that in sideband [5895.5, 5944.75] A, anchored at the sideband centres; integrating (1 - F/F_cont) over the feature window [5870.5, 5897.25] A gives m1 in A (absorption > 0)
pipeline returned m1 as 6.1 A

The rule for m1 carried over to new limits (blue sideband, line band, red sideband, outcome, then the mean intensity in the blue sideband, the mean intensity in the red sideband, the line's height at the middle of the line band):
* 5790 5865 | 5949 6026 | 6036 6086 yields 6.1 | 21.9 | 23.6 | 23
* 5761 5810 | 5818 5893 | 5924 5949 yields 4.2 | 21.5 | 19.8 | 20.8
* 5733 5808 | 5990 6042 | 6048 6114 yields 3.1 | 21.8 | 23.9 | 23.4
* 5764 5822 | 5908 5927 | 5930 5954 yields 1.1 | 21.9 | 20.2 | 20.5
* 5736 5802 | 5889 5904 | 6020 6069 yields 7.4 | 21.8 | 23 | 22.4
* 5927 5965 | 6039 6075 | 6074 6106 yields -0.4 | 20.1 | 24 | 23.1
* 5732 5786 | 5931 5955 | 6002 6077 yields 2.4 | 21.5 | 22.9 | 22.4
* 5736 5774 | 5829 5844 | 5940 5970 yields -0.6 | 21.9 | 20.5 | 21.3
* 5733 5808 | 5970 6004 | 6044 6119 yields 3.2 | 21.8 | 23.8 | 23.2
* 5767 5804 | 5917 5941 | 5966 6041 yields 2.5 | 21.7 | 21.7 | 21.7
